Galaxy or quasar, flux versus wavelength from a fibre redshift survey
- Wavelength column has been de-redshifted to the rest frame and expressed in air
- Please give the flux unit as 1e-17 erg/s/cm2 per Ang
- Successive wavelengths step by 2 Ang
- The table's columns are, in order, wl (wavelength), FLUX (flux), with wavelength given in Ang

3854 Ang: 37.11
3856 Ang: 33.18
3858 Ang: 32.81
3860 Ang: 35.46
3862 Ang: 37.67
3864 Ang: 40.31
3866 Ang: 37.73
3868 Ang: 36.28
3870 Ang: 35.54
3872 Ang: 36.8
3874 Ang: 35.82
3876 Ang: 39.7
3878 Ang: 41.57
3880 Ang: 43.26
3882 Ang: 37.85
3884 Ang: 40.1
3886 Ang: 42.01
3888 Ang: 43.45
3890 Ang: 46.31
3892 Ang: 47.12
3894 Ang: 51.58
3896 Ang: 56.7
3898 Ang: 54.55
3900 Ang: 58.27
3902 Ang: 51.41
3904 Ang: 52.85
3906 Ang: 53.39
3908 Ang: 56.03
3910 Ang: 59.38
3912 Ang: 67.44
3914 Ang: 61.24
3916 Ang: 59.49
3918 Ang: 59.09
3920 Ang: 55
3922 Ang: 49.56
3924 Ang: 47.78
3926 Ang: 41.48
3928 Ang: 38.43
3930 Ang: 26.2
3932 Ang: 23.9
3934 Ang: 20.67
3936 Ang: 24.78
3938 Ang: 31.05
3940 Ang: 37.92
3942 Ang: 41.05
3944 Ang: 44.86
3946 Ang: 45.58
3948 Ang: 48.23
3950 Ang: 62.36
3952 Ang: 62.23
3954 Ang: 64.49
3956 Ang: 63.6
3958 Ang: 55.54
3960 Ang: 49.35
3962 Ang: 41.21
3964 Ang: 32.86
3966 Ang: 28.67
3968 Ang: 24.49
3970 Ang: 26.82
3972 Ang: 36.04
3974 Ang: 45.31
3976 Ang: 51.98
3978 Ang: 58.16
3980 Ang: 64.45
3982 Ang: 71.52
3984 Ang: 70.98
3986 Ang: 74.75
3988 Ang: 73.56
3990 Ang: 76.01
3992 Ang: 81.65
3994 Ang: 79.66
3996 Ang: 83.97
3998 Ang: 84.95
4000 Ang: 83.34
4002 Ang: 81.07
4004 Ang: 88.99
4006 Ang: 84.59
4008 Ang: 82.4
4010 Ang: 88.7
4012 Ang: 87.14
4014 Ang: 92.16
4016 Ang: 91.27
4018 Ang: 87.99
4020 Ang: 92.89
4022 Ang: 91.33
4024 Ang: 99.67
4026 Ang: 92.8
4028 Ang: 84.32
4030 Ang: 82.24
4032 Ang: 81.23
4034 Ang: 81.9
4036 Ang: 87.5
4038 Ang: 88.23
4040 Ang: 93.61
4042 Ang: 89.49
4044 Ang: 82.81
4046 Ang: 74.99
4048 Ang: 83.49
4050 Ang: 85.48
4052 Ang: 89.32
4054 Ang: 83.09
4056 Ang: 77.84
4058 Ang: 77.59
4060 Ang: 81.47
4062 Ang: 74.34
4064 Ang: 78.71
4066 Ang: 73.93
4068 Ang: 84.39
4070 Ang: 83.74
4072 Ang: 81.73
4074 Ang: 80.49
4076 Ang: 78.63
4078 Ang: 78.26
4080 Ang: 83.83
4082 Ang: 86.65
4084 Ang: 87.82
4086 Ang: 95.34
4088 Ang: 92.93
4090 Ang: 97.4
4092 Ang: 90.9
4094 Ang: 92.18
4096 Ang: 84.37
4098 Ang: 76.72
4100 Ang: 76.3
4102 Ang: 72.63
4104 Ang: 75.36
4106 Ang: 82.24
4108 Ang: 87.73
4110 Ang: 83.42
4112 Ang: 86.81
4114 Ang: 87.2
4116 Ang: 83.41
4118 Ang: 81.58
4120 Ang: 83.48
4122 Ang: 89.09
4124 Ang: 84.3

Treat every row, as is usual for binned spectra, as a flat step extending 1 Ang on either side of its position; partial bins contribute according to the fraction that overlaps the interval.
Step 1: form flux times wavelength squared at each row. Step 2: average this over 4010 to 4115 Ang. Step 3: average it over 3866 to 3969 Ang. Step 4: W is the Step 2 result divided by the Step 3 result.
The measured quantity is 2.0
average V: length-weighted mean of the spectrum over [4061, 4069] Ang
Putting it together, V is 77.8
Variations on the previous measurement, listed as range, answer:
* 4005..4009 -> 83.5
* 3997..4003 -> 83.1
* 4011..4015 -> 89.7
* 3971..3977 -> 44.4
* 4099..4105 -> 74.8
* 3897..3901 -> 56.4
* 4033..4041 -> 87.8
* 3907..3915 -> 61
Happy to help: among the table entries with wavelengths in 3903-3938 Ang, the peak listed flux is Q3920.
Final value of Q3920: 67.44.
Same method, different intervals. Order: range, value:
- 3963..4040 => 99.67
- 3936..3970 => 64.49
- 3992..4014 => 92.16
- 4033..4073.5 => 93.61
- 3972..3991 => 76.01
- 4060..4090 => 97.4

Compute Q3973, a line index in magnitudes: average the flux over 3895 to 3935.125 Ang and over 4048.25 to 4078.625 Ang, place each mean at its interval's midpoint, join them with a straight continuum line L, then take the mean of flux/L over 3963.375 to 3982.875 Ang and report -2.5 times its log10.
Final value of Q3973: 0.373 mag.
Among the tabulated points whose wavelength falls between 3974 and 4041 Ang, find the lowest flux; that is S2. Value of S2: 45.31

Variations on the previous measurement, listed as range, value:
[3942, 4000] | 24.49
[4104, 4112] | 75.36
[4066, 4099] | 73.93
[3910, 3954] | 20.67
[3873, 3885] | 35.82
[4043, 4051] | 74.99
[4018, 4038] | 81.23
